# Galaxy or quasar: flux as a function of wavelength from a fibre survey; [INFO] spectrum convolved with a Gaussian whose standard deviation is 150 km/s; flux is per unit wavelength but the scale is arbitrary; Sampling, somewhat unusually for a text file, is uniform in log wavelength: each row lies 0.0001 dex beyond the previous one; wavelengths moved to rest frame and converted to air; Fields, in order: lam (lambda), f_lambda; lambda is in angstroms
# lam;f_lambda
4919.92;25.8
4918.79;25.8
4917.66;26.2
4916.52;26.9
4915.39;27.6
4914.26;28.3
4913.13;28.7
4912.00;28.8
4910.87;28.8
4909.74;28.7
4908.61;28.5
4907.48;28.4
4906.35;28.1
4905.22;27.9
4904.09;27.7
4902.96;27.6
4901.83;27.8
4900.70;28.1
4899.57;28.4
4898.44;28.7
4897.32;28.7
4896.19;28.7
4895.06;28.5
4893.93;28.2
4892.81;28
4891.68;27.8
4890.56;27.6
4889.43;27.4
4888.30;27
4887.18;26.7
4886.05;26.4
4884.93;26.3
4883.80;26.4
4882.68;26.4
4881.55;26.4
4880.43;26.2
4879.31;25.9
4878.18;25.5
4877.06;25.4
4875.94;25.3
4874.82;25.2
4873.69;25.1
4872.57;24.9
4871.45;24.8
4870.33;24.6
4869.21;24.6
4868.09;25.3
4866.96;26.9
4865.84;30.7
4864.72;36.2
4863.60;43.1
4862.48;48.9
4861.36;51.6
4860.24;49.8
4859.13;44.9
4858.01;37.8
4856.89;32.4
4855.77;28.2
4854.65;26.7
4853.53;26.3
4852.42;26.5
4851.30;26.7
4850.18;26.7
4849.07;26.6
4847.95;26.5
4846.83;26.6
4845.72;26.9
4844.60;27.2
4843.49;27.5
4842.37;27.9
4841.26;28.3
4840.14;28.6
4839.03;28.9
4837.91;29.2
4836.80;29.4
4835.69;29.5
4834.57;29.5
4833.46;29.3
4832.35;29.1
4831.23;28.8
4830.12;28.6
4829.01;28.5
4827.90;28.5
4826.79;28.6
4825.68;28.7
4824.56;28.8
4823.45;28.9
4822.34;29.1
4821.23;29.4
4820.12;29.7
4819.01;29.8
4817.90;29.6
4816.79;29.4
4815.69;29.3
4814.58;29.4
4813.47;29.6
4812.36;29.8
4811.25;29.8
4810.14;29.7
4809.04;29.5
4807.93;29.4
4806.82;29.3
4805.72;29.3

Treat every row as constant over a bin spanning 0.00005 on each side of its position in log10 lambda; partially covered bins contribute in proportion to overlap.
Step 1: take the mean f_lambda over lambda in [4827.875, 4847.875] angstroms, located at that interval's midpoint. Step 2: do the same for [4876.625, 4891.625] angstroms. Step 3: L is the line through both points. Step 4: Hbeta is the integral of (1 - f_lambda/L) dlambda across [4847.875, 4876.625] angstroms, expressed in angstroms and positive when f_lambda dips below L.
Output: -4.24 angstroms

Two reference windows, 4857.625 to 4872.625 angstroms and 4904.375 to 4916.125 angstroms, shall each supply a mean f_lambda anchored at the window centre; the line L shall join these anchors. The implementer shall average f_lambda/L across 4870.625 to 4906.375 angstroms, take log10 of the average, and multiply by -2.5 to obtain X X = 0.177 mag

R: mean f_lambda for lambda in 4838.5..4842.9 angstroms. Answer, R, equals 28.5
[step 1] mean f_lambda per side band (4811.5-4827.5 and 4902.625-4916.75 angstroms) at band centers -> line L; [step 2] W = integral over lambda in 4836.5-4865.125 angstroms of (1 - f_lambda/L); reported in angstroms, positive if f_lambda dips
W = -3.4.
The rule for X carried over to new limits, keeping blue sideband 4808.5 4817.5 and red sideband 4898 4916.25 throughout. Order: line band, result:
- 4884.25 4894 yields 0.05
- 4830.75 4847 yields 0.03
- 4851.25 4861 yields -0.17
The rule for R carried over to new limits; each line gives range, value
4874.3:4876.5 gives 25.3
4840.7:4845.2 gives 27.7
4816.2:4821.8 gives 29.6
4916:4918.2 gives 26.5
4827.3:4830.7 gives 28.6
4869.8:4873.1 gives 24.8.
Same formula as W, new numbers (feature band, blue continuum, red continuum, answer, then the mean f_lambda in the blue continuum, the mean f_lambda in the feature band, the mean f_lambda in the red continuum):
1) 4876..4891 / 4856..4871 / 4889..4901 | 2.3 angstroms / 36.4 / 26.4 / 28.2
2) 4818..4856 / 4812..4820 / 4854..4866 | 6.4 angstroms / 29.6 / 28.2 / 39.3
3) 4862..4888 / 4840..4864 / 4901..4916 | 2.3 angstroms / 32.5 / 28.1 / 28.2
